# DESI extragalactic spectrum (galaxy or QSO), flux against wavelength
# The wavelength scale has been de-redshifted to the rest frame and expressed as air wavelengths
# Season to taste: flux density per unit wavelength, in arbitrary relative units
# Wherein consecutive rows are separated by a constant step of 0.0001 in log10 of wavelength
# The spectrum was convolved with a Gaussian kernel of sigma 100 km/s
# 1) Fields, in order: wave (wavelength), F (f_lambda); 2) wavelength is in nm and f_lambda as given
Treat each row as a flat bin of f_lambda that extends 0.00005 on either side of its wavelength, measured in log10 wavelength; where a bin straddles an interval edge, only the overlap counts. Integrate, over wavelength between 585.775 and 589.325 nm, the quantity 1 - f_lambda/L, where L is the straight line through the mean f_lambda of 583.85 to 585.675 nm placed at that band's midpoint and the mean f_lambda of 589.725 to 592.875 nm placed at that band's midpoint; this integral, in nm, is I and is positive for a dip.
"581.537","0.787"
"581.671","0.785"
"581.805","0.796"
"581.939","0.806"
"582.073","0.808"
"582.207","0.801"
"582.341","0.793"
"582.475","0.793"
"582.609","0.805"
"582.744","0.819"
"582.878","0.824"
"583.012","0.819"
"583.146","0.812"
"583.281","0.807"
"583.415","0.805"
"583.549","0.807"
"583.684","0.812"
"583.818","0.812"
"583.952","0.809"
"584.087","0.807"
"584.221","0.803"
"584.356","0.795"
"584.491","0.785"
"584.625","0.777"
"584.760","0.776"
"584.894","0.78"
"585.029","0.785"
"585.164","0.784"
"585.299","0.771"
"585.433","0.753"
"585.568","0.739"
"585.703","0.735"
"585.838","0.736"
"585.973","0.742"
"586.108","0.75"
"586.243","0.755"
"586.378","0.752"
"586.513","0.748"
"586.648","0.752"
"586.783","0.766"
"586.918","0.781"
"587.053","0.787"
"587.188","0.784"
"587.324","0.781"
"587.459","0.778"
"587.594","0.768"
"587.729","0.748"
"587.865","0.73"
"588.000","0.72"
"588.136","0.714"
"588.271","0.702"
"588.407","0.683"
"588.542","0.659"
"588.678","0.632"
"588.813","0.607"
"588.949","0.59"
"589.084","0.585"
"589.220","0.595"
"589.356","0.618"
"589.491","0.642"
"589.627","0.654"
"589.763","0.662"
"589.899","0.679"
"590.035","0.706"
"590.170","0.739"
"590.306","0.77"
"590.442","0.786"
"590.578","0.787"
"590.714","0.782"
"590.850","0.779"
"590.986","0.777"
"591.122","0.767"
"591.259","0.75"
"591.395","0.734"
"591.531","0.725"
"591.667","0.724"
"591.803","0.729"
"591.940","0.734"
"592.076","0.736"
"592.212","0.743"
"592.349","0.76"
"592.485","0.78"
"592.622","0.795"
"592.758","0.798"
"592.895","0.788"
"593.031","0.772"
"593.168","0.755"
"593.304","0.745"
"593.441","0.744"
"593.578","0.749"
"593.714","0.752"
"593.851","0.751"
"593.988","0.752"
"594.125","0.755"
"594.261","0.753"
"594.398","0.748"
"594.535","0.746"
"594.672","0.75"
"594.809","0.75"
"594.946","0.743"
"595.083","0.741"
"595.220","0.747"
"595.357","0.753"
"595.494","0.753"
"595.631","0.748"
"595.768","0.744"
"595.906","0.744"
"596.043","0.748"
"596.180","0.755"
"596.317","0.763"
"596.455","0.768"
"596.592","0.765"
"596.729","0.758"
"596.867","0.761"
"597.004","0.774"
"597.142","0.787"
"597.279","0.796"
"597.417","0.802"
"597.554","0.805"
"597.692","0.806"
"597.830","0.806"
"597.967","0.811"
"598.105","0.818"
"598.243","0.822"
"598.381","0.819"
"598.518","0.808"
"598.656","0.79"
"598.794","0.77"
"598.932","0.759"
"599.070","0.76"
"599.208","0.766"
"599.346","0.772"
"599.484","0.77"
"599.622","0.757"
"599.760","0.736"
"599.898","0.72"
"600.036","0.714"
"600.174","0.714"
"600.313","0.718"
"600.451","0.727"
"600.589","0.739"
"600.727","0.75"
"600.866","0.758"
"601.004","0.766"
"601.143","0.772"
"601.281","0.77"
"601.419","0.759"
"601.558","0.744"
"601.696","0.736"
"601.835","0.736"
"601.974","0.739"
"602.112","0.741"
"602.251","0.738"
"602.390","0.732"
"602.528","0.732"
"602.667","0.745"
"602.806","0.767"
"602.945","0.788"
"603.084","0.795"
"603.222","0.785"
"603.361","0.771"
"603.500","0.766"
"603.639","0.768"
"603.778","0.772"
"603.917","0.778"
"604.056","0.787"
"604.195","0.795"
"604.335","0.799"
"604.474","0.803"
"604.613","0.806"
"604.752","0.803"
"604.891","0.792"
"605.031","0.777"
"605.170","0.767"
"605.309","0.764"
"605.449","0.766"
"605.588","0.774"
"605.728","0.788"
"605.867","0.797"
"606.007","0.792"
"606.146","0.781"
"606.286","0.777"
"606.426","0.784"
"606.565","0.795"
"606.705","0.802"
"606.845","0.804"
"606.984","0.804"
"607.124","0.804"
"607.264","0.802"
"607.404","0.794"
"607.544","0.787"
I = 0.24 nm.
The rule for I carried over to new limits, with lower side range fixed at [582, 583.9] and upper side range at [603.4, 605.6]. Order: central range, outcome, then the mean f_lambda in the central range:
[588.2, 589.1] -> 0.18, 0.641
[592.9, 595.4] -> 0.14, 0.751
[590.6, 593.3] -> 0.13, 0.759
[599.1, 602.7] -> 0.19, 0.744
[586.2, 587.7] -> 0.07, 0.768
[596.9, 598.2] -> -0.01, 0.8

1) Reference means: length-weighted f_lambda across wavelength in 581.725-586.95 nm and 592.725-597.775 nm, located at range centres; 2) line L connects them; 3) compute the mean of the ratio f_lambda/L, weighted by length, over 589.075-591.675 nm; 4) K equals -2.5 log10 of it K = 0.08 mag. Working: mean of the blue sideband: 0.785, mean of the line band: 0.716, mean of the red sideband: 0.761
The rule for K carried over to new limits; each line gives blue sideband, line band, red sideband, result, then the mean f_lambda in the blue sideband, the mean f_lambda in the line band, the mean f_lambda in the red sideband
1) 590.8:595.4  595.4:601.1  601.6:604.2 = -0.014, 0.754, 0.767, 0.761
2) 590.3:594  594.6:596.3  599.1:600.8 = 0.004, 0.759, 0.749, 0.741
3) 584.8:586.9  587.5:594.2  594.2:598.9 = 0.059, 0.757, 0.724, 0.772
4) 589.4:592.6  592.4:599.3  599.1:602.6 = -0.042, 0.737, 0.769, 0.744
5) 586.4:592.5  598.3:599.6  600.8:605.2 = -0.035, 0.721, 0.779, 0.768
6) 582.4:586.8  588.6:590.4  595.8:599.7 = 0.193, 0.782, 0.654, 0.78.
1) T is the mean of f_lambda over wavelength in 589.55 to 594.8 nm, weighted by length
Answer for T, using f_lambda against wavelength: 0.749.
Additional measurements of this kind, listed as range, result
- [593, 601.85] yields 0.761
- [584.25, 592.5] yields 0.733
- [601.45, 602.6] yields 0.738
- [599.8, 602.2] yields 0.741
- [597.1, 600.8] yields 0.772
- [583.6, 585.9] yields 0.78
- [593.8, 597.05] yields 0.753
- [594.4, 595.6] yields 0.748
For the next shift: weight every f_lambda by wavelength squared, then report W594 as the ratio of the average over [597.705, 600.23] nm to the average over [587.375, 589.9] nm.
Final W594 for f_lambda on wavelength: 1.19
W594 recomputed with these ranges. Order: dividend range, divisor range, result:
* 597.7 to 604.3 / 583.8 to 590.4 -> 1.10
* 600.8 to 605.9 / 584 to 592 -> 1.10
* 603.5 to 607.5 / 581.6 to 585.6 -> 1.07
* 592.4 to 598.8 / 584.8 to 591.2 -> 1.09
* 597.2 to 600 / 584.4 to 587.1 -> 1.07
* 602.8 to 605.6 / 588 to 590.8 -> 1.21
